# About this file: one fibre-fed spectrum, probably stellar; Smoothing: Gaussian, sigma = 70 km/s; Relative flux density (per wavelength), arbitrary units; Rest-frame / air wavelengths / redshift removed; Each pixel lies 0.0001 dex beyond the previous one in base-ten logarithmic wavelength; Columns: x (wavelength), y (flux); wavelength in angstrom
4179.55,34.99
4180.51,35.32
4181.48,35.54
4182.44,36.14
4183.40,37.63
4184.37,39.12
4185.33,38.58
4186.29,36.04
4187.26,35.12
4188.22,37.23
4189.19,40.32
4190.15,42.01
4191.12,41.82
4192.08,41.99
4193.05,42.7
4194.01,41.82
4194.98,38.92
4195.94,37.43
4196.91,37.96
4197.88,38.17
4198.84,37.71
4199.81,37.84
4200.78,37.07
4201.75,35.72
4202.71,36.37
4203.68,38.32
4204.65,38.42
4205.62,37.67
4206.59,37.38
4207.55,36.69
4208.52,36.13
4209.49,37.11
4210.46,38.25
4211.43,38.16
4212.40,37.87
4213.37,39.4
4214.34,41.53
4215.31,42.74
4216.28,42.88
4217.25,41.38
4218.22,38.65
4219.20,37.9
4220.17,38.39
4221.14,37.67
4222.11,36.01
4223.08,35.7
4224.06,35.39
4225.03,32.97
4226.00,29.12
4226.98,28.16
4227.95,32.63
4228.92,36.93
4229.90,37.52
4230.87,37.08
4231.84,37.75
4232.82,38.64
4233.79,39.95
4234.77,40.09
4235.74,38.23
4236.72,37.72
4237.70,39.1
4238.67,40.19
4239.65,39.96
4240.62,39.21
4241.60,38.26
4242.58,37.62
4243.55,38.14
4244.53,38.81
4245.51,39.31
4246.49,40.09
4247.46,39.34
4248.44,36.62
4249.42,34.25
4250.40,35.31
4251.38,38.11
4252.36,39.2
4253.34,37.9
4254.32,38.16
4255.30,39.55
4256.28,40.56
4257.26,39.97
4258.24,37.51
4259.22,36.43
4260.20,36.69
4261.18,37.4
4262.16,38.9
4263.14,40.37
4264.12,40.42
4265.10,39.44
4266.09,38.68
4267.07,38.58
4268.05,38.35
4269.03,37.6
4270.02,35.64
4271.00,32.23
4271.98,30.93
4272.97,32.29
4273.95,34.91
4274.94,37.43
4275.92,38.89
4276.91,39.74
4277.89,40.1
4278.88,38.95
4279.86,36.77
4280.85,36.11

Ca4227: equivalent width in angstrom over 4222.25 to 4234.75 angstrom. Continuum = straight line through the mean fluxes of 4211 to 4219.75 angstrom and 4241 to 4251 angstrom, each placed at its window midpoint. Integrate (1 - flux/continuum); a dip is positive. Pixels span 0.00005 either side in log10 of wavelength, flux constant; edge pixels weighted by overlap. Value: 1.2 angstrom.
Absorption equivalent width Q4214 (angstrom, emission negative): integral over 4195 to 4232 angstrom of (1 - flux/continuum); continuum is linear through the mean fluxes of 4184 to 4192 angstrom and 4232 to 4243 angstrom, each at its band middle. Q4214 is 1.6 angstrom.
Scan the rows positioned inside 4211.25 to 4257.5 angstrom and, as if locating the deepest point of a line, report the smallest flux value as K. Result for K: 28.16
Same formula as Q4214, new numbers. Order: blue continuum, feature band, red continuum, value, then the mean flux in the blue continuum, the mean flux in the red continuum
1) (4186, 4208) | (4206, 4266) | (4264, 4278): -0.5 angstrom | 38.5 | 36.8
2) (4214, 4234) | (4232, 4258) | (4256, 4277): -1.0 angstrom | 37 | 37.3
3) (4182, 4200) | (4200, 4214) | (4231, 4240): 0.5 angstrom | 38.9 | 39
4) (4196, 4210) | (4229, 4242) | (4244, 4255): -0.3 angstrom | 37.3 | 37.9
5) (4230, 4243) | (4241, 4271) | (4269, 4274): -2.0 angstrom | 38.7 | 33.5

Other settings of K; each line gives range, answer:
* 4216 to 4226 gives 29.12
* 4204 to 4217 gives 36.13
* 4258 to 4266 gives 36.43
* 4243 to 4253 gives 34.25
